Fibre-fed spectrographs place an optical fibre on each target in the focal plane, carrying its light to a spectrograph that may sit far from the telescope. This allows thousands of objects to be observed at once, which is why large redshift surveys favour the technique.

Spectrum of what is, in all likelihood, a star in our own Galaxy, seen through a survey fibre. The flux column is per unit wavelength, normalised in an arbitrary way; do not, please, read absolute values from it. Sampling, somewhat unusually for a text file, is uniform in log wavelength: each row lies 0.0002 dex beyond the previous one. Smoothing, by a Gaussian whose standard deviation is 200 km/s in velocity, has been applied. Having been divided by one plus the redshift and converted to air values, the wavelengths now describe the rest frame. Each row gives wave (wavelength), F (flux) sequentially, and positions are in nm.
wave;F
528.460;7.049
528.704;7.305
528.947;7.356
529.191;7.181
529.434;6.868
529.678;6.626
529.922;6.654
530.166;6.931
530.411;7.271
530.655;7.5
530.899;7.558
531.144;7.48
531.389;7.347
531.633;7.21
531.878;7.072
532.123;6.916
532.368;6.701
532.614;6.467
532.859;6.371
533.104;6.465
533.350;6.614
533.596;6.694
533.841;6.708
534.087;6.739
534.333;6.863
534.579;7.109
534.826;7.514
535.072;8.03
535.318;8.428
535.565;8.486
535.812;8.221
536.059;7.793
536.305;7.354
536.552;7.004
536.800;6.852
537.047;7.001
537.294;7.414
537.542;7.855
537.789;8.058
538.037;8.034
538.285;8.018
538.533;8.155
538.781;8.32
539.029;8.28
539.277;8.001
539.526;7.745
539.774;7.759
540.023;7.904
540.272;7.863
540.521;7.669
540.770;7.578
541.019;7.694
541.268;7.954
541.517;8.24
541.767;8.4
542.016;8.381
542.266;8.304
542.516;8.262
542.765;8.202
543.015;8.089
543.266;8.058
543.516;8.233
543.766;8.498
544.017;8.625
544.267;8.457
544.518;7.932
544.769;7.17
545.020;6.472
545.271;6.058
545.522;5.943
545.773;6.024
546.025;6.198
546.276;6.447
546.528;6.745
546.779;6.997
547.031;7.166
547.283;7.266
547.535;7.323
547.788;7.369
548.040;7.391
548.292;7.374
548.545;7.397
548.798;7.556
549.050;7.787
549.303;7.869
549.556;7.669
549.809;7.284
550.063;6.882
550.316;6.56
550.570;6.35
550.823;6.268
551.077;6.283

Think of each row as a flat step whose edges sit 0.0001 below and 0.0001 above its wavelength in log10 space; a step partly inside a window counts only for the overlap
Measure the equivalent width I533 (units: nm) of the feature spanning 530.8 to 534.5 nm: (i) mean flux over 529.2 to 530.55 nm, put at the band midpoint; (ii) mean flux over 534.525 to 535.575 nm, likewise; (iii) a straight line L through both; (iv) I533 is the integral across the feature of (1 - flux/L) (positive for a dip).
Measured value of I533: 0.27 nm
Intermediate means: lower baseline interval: 6.91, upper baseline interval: 7.9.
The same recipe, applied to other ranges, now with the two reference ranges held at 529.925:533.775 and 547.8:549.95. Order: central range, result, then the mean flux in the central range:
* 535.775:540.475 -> -0.39 nm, 7.76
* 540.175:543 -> -0.30 nm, 8.06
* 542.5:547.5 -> 0.05 nm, 7.32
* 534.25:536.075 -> -0.20 nm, 7.82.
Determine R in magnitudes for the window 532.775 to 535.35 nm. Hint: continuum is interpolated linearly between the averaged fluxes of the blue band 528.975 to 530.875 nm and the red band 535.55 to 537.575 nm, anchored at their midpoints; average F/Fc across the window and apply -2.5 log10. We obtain 0.05 mag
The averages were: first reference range 7.05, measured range 7.01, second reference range 7.49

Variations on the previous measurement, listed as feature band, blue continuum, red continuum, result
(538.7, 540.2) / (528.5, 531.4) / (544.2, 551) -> -0.130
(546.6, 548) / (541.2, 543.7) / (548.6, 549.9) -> 0.085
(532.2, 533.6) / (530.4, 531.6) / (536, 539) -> 0.148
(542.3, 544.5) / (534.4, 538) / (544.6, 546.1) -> -0.242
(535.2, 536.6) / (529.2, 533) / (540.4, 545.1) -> -0.071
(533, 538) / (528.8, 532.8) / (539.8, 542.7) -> 0.018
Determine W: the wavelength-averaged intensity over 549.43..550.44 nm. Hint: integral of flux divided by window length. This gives 7.1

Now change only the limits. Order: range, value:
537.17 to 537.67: 7.64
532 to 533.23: 6.58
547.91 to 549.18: 7.51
